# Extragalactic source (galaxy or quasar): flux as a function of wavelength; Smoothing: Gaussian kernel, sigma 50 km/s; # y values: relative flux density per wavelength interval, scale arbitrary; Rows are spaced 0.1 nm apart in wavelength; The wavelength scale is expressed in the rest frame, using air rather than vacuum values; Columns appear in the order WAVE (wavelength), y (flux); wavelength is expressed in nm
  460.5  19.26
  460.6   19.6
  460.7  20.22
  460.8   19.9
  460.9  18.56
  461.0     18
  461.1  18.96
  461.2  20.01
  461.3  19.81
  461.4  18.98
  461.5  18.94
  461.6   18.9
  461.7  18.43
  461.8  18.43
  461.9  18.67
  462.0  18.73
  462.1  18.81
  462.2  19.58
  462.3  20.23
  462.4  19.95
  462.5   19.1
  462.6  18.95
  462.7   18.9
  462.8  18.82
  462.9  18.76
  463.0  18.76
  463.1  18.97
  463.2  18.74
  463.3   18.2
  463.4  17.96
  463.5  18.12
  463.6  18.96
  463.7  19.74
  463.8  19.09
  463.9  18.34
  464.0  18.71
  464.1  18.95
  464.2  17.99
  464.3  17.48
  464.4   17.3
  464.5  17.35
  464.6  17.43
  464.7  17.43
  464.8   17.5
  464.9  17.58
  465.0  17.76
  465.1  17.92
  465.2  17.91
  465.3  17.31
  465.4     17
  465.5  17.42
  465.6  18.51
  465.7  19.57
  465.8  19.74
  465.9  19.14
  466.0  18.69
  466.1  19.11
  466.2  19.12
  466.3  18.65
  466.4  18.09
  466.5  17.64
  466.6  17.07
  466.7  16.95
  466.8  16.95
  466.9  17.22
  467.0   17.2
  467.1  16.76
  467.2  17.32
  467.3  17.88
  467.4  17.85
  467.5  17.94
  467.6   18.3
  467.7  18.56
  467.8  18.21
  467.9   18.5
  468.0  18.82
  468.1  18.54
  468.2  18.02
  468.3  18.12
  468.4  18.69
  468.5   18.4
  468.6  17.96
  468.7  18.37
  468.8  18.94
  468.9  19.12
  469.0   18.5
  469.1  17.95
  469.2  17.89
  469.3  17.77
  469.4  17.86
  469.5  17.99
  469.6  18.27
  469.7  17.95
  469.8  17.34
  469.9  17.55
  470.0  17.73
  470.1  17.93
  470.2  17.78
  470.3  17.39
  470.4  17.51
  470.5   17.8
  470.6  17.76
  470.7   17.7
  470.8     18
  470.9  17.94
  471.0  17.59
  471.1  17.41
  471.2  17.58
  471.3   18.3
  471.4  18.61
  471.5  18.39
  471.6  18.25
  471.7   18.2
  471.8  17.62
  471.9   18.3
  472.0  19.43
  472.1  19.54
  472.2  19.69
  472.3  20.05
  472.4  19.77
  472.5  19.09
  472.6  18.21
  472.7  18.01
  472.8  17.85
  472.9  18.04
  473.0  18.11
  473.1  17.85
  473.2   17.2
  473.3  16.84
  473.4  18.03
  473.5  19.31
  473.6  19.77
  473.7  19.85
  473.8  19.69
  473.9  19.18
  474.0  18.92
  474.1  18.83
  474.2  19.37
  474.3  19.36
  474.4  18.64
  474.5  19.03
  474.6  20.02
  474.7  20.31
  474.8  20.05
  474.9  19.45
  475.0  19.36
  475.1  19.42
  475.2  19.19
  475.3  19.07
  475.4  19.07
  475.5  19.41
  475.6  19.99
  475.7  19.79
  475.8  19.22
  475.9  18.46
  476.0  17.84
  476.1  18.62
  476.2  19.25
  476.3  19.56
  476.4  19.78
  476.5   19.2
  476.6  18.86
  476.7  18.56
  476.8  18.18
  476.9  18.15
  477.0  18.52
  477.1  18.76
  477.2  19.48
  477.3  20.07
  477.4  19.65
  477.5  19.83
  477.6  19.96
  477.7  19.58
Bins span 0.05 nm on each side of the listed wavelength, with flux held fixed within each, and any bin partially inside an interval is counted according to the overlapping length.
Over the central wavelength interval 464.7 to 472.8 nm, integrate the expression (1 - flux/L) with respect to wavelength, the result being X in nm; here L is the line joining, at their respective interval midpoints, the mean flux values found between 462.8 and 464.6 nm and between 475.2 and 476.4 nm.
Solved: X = 0.26 nm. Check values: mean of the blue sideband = 18.4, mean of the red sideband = 19.1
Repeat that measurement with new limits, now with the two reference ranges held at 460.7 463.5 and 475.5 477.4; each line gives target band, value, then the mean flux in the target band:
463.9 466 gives 0.11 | 18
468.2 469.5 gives 0.05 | 18.3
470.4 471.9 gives 0.09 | 17.9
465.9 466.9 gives 0.05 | 18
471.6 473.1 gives 0.03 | 18.7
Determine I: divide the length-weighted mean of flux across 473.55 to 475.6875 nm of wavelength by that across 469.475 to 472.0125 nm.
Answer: 1.1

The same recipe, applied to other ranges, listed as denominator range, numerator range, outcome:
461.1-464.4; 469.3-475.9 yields 0.99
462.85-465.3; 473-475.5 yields 1.05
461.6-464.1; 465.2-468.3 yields 0.96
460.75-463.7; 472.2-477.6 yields 1.00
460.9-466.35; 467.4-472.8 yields 0.98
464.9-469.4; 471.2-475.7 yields 1.04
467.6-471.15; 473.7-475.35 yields 1.07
